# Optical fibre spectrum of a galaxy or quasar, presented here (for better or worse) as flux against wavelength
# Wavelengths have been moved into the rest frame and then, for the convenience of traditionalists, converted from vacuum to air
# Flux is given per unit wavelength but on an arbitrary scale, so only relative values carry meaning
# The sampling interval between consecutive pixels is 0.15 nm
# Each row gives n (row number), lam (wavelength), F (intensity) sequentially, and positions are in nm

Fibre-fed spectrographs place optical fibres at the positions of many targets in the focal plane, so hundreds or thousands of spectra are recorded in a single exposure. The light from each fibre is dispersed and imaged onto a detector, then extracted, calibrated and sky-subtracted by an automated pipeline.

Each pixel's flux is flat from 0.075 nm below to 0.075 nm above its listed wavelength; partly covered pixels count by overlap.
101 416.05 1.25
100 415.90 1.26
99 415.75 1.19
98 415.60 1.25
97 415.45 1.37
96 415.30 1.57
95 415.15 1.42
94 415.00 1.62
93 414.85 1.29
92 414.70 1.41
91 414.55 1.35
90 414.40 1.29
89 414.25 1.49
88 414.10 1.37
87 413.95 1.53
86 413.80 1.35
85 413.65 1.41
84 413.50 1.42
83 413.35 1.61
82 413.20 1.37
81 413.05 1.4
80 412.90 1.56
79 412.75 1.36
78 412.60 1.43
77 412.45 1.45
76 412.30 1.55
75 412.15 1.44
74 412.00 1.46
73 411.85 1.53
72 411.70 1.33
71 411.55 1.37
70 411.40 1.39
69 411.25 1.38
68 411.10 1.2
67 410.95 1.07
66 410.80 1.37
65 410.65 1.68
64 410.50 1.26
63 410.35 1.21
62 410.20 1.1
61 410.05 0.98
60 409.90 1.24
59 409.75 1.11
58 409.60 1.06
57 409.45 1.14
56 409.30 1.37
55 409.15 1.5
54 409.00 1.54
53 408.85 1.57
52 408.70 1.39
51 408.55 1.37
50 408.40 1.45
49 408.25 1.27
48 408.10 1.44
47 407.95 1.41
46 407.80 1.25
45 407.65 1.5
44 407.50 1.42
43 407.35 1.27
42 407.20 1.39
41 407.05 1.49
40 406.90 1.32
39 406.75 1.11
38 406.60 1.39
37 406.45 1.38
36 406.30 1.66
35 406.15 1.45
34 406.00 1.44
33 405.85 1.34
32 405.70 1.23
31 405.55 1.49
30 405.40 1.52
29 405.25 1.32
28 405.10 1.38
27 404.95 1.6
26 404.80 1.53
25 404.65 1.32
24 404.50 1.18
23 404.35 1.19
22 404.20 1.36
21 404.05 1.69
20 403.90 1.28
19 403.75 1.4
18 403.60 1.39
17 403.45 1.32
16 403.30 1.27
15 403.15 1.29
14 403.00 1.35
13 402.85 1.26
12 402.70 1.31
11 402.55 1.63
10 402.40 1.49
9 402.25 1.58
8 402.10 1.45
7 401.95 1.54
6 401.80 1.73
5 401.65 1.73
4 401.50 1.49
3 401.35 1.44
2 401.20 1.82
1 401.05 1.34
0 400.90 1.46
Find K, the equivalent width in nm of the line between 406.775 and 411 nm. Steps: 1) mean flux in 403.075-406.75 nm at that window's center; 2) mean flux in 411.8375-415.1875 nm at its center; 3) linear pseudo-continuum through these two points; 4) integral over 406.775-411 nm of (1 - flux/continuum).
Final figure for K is 0.25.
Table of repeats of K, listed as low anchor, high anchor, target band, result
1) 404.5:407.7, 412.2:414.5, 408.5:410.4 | 0.192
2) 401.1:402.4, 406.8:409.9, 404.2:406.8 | 0.125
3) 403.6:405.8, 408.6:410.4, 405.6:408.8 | -0.131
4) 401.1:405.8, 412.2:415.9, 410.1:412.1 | 0.127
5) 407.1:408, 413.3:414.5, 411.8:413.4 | -0.055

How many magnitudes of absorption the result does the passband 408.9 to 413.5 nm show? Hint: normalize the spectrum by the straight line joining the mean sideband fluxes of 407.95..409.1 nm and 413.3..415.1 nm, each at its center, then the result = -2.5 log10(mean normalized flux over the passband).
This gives 0.06 mag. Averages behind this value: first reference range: 1.43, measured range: 1.35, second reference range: 1.43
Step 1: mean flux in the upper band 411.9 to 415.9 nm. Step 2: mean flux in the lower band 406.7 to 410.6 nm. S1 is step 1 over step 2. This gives 1.08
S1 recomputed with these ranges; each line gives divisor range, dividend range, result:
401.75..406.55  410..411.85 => 0.91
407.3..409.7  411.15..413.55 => 1.05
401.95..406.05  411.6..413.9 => 1.04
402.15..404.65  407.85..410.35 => 0.95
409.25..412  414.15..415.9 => 1.09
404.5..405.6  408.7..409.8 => 0.93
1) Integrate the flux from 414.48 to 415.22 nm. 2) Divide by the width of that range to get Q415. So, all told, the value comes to 1.42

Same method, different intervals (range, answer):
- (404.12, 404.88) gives 1.32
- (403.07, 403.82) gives 1.33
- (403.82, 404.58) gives 1.34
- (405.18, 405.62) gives 1.44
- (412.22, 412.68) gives 1.47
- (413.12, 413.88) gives 1.43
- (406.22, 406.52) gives 1.52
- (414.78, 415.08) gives 1.46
